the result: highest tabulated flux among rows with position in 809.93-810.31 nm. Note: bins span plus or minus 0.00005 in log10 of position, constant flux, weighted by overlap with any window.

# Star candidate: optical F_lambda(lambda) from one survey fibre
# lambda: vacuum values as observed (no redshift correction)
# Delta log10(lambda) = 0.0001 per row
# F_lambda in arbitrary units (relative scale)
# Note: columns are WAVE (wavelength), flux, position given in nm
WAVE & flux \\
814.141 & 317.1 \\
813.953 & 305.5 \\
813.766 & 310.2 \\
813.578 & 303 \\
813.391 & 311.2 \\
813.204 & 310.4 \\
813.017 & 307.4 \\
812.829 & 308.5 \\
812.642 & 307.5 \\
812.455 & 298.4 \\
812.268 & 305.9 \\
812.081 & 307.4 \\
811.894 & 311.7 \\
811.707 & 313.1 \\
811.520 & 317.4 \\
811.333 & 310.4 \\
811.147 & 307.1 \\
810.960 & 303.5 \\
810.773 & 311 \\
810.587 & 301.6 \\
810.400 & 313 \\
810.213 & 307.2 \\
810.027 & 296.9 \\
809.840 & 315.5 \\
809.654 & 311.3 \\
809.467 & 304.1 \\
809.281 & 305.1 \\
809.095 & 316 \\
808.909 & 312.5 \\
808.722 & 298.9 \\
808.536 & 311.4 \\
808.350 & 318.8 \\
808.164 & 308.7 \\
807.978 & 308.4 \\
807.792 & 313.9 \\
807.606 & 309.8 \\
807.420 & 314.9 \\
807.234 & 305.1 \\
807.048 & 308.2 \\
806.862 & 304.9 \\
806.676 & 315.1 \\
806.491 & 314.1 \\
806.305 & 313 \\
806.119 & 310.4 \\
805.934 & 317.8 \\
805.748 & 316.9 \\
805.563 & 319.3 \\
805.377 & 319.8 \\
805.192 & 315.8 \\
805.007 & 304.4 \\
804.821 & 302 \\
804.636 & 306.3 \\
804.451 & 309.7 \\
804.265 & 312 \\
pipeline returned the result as 307.2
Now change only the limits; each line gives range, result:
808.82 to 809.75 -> 316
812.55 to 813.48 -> 311.2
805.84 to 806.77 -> 317.8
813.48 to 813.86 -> 310.2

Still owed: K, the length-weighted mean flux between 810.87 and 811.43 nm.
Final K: 307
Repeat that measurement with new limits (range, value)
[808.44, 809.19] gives 310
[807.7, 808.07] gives 311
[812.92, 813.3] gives 309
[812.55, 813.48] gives 309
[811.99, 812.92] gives 306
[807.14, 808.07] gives 310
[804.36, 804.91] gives 306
